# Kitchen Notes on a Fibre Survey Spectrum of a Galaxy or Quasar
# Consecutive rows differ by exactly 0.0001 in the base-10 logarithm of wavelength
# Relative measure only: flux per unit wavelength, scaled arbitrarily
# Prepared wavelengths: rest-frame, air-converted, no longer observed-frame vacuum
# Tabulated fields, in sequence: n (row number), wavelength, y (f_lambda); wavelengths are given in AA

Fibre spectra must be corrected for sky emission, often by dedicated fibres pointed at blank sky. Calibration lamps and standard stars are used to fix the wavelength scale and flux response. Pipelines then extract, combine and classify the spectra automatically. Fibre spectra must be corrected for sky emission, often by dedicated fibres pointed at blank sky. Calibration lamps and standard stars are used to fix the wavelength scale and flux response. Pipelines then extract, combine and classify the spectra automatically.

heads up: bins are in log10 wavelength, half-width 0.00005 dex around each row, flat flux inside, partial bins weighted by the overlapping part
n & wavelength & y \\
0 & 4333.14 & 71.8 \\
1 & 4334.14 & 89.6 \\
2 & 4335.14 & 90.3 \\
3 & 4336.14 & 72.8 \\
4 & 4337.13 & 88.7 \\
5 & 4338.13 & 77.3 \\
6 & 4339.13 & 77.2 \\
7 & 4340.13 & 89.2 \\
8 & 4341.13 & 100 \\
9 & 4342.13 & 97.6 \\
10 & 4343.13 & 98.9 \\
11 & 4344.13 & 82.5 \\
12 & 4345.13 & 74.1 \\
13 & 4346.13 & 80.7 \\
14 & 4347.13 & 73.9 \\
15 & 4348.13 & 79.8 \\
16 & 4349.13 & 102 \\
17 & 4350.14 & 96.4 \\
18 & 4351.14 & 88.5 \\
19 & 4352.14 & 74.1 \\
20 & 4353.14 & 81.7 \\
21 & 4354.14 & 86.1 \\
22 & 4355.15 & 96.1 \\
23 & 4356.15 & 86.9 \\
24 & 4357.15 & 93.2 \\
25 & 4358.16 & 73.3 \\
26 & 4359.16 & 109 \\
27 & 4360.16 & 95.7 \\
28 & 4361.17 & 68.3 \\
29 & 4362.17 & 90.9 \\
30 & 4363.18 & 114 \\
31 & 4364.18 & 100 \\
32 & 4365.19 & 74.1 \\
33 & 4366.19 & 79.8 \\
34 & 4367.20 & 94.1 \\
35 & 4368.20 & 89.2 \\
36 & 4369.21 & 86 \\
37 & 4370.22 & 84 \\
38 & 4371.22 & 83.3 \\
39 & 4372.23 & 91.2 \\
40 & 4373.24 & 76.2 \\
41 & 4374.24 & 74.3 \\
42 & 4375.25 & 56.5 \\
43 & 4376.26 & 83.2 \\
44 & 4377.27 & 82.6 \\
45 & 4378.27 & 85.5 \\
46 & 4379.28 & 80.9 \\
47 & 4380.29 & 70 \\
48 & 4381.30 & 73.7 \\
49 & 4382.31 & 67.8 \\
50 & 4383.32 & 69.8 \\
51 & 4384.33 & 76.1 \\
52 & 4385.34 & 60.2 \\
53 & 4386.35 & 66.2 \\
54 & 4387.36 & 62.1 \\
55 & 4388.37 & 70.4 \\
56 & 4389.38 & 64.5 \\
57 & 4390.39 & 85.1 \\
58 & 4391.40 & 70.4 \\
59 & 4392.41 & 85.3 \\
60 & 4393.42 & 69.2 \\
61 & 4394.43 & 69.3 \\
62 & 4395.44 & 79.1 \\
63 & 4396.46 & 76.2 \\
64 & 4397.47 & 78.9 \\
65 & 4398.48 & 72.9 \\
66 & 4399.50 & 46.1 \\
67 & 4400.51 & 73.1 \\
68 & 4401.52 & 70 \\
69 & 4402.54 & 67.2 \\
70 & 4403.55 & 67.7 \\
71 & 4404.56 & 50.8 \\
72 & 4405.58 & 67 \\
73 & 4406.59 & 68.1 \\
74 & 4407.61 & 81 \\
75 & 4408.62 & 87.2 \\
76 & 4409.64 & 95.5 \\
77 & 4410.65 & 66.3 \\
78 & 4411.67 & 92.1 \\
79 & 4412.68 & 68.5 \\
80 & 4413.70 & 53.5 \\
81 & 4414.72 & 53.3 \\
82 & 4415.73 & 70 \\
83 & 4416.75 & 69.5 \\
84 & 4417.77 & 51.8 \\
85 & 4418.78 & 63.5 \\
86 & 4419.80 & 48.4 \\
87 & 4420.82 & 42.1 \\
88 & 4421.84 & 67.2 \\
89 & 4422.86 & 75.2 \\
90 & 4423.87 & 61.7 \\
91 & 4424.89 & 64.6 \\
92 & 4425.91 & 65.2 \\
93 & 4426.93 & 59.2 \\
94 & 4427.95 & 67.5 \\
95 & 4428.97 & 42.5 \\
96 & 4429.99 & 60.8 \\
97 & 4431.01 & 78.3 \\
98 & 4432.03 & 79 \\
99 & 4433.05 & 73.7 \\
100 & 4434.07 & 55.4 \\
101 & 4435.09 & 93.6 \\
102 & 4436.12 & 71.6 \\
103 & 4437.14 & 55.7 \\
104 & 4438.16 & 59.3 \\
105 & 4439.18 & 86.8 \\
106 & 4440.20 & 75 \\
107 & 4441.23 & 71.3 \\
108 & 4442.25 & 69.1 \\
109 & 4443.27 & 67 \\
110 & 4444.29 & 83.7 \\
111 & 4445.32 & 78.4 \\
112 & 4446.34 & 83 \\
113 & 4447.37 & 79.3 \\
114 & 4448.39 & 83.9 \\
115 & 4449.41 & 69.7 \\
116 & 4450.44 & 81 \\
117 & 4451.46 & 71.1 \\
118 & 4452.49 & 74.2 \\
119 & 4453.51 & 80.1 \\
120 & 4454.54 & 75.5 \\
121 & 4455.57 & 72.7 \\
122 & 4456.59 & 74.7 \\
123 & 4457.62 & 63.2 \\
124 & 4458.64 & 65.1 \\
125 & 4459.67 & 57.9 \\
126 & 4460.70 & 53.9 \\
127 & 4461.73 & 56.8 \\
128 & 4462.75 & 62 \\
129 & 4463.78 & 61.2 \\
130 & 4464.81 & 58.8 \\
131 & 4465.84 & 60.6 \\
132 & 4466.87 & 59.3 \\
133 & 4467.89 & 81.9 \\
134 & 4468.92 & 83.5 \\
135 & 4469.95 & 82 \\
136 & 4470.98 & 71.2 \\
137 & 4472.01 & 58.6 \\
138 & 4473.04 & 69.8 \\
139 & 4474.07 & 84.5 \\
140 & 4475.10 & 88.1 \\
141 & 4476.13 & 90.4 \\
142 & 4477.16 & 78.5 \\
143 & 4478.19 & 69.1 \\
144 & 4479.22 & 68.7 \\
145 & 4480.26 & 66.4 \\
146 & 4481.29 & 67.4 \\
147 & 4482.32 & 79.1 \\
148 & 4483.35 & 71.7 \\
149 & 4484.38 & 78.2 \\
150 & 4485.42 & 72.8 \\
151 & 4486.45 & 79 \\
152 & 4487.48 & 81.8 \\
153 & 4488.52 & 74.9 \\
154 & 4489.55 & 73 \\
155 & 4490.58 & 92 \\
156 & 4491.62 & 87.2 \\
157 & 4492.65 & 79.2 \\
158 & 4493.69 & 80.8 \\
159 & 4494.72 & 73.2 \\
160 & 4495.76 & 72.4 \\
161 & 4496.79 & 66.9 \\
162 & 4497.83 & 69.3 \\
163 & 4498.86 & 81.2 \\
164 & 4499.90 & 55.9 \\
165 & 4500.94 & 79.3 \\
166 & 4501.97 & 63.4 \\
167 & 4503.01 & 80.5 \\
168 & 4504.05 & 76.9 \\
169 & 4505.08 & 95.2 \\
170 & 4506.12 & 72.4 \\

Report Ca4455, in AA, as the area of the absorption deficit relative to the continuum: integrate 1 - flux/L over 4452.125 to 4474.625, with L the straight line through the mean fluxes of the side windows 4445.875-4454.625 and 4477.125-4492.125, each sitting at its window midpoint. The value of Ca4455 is 2.5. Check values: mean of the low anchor 77.6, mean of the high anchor 75.9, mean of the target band 68.5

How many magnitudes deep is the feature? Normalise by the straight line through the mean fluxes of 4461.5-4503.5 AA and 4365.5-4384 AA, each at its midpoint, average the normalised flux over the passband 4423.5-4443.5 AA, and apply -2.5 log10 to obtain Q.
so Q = 0.12 mag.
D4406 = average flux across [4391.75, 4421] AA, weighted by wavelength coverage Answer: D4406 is 68.7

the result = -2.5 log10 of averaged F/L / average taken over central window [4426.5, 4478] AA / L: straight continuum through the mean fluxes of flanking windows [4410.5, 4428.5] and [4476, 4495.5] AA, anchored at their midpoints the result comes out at -0.02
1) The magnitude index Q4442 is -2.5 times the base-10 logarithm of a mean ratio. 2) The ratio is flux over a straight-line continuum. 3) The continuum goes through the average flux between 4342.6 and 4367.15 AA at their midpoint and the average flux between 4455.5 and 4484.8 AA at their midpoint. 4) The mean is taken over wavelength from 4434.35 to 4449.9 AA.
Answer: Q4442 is -0.01 mag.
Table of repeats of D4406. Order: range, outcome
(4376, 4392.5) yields 73.3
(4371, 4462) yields 70.4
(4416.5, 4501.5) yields 71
